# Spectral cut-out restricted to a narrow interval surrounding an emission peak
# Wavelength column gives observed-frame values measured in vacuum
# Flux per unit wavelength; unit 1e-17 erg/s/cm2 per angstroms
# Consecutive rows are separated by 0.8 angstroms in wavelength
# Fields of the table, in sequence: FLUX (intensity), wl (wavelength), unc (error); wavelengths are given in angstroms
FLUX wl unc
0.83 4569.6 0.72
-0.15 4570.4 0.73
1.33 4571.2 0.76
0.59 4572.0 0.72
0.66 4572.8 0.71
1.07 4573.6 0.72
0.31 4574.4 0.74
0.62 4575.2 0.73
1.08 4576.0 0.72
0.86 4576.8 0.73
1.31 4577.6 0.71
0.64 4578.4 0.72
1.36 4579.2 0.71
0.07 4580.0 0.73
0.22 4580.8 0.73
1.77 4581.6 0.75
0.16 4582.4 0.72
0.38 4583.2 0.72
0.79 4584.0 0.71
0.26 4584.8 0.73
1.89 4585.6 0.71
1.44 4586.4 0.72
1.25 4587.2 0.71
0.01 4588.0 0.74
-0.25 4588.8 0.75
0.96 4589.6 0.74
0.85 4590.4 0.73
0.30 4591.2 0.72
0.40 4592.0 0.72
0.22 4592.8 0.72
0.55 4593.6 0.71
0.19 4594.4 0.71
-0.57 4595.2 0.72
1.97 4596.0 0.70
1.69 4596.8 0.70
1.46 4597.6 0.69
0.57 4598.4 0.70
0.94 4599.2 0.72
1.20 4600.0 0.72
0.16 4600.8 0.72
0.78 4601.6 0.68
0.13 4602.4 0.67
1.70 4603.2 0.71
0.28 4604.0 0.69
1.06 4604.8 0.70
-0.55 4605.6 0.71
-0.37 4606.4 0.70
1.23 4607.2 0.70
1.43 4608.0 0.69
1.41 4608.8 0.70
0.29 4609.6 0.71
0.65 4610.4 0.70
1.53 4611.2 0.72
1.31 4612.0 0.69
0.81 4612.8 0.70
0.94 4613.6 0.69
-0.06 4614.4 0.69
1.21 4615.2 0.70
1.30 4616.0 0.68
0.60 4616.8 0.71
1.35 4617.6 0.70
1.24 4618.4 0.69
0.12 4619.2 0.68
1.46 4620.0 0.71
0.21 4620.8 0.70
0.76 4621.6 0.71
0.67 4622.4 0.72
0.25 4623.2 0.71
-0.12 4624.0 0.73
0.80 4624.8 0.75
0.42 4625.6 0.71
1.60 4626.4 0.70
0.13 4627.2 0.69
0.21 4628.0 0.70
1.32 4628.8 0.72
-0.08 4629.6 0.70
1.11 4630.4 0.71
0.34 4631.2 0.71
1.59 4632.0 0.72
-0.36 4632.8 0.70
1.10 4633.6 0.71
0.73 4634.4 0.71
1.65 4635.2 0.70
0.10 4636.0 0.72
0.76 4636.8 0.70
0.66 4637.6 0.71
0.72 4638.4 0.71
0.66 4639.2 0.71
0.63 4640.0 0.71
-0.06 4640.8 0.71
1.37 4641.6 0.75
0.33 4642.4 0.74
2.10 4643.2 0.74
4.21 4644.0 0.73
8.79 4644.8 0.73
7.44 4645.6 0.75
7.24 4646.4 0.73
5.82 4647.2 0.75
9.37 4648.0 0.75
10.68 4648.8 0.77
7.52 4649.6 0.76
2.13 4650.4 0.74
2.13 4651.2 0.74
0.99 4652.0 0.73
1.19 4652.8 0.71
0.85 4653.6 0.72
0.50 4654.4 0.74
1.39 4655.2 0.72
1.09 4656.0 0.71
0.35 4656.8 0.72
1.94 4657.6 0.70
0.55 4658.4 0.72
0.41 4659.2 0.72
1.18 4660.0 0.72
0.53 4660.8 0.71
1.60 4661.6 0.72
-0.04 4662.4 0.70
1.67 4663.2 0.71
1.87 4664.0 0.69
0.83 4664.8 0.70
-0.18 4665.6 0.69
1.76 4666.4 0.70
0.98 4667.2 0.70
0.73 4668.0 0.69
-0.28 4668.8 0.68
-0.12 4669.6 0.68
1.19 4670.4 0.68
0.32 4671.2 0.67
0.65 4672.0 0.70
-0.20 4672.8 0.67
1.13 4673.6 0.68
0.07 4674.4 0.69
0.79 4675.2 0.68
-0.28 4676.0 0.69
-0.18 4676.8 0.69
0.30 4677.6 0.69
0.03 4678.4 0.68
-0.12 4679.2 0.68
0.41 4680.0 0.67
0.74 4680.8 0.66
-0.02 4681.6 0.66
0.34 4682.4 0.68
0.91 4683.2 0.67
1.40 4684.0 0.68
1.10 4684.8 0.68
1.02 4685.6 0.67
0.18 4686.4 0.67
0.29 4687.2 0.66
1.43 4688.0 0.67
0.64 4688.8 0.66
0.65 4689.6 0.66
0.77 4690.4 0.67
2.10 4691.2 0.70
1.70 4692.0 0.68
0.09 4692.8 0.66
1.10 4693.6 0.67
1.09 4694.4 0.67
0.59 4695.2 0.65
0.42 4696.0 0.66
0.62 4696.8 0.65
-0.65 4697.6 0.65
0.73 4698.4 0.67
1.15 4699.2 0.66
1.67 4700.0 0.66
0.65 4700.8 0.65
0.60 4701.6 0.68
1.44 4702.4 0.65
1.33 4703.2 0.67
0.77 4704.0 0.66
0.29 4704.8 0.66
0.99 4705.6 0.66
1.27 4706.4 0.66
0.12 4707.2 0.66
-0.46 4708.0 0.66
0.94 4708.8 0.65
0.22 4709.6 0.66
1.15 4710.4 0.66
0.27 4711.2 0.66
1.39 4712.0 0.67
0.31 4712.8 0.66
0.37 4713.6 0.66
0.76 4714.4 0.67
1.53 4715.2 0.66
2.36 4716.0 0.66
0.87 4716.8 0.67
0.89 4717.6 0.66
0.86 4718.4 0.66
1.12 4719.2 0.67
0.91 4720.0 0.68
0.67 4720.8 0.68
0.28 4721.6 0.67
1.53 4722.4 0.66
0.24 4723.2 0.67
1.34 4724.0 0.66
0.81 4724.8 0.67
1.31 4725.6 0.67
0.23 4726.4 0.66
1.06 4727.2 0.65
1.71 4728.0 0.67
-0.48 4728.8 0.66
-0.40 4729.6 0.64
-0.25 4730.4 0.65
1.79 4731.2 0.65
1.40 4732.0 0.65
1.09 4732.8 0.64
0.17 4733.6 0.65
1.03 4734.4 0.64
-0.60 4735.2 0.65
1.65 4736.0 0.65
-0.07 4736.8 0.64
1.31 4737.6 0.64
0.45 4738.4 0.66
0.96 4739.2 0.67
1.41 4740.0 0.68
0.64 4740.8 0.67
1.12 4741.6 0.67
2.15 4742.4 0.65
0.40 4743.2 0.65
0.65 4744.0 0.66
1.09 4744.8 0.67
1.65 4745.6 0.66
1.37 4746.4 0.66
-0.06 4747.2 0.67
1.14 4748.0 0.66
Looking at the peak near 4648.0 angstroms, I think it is [O II]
